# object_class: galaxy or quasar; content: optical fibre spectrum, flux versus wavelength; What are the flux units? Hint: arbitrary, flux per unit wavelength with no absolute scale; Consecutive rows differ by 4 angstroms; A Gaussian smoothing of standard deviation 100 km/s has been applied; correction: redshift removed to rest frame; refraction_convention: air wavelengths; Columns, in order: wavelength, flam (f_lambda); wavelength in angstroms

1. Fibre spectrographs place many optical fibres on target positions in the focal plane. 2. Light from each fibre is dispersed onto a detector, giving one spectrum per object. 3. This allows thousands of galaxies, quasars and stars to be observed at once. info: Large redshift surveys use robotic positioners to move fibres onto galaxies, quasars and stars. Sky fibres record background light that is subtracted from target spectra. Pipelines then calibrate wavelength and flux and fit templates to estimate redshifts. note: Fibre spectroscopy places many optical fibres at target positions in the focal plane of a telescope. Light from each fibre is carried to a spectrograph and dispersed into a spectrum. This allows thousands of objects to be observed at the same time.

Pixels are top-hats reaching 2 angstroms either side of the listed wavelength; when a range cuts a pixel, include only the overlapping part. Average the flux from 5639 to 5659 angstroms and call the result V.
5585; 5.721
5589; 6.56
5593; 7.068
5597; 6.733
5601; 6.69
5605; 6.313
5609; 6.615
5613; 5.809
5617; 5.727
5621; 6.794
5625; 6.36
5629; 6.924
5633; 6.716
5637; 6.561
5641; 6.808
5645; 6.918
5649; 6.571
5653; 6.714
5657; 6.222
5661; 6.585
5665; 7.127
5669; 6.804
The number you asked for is 6.65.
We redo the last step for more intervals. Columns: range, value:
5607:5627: 6.26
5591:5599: 6.9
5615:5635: 6.5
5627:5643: 6.75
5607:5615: 6.21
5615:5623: 6.26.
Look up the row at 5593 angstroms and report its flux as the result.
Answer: 7.068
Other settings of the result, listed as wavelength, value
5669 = 6.804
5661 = 6.585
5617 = 5.727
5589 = 6.56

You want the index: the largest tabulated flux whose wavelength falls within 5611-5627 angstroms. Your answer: 6.794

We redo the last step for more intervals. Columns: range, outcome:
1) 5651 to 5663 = 6.714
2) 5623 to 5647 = 6.924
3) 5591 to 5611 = 7.068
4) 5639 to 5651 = 6.918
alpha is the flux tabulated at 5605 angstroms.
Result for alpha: 6.313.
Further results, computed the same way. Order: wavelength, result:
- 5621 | 6.794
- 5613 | 5.809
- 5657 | 6.222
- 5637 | 6.561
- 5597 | 6.733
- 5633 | 6.716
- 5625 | 6.36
